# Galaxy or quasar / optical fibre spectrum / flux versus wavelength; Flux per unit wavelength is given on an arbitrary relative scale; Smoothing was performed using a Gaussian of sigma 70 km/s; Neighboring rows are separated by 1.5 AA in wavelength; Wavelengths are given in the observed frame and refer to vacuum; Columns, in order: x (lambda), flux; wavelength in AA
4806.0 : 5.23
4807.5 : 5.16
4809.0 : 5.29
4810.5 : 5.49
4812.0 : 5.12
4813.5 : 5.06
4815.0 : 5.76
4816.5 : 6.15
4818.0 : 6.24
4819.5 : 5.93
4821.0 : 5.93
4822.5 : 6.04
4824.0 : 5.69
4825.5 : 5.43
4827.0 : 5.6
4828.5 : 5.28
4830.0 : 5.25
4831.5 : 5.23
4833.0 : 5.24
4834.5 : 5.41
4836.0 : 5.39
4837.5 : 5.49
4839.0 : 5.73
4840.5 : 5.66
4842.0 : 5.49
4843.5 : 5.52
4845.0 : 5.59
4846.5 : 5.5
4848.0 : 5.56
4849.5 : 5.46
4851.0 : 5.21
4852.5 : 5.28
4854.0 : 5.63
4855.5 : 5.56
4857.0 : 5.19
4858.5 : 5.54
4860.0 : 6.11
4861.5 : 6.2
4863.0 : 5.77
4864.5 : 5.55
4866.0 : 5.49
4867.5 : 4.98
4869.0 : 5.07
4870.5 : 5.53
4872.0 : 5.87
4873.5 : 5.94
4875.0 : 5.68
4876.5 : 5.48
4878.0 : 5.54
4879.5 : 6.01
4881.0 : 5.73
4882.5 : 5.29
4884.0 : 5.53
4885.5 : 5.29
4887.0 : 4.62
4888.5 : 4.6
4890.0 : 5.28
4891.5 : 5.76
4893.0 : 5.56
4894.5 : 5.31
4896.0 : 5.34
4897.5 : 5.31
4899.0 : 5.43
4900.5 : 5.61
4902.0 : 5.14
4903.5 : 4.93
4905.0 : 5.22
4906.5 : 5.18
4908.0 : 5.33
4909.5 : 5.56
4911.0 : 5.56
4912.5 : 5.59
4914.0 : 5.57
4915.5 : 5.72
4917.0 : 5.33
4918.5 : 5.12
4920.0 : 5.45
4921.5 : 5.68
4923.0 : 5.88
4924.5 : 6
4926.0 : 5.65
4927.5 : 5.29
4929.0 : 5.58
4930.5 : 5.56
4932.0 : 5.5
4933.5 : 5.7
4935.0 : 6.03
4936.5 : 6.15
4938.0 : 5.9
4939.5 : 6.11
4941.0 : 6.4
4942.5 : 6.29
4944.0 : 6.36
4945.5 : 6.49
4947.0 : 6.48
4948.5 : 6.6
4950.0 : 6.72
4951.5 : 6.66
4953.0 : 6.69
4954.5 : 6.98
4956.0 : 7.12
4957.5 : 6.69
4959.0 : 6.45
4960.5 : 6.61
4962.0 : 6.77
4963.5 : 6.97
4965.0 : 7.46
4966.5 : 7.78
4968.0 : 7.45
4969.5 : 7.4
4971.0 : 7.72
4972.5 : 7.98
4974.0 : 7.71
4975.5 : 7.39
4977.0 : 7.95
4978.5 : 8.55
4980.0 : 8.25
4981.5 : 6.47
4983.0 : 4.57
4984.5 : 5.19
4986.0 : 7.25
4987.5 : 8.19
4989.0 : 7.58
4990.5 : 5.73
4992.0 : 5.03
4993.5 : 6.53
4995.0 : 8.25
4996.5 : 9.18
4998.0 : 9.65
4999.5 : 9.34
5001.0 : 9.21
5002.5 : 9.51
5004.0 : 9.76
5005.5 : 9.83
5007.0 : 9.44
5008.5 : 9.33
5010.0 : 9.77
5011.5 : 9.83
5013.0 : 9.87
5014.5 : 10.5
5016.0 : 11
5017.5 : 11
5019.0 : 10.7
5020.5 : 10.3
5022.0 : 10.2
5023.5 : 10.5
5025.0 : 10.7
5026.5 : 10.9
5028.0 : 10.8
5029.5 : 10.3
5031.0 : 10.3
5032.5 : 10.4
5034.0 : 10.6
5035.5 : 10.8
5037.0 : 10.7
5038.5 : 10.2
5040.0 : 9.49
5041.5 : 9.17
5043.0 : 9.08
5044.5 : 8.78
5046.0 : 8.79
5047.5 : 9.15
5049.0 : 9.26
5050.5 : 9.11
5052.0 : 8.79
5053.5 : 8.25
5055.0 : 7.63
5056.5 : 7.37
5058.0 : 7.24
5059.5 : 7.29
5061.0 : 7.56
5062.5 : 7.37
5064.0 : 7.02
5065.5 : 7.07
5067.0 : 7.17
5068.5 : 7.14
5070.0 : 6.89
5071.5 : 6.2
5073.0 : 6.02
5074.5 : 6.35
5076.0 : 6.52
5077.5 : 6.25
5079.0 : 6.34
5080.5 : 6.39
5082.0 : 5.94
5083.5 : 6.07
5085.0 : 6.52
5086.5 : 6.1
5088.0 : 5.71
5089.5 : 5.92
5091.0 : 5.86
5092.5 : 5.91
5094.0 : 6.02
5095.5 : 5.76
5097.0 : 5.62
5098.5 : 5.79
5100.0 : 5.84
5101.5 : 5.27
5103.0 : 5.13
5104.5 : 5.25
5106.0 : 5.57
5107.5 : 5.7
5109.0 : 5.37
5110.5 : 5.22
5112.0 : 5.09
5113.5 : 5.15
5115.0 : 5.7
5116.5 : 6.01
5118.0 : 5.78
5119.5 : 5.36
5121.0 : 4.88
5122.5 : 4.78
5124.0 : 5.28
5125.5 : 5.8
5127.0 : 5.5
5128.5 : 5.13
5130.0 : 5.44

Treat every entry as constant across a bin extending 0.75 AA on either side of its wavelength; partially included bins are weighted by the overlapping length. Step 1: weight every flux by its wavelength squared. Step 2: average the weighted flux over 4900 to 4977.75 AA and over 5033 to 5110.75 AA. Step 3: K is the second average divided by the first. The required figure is 1.2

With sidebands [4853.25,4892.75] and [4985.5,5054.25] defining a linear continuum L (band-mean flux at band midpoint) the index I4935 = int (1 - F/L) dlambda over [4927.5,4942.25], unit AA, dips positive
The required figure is 2.7 AA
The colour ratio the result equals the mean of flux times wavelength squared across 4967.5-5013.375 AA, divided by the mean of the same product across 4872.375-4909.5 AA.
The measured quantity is 1.6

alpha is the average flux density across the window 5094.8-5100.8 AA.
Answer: 5.75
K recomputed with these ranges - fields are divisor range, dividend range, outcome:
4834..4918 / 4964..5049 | 1.72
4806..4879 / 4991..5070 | 1.78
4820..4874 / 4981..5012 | 1.55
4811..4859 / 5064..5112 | 1.21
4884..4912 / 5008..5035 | 2.07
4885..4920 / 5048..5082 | 1.45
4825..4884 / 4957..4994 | 1.34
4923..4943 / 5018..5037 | 1.87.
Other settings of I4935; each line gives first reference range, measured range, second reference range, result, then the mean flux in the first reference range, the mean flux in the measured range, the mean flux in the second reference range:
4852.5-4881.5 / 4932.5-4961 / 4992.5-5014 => 4.8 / 5.61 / 6.43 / 9.22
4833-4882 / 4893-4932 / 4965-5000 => 5.7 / 5.56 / 5.46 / 7.43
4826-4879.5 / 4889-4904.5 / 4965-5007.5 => 2.3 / 5.52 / 5.35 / 7.8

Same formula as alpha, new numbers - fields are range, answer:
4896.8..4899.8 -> 5.38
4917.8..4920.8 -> 5.29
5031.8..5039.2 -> 10.5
